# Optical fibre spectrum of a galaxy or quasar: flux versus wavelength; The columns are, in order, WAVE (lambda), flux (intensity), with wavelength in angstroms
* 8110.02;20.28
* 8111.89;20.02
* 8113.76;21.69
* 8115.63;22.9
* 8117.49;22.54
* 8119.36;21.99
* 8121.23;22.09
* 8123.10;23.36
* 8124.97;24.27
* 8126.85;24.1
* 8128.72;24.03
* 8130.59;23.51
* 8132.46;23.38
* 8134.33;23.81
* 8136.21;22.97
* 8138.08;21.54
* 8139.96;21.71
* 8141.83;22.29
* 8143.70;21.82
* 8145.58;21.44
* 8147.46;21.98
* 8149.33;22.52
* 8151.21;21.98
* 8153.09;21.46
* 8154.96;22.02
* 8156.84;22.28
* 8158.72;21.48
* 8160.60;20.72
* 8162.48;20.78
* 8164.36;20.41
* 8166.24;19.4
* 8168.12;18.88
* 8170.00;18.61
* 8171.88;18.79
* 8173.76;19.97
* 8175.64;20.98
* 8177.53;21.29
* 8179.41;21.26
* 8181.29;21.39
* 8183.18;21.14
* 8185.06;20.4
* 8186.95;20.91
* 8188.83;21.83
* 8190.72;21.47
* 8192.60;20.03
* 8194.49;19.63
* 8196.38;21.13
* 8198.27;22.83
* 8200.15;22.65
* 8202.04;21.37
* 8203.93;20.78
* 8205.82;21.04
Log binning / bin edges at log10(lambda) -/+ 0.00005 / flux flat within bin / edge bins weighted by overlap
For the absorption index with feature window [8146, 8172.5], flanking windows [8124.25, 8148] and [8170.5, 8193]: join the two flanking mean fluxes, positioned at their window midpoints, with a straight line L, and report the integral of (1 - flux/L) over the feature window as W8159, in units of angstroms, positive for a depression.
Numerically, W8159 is 1.16 angstroms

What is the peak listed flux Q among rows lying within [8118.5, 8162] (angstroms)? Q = 24.27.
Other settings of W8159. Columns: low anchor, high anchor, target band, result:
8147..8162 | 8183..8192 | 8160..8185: 1.3 angstroms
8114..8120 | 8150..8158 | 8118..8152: -0.8 angstroms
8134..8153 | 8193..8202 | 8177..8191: 0.3 angstroms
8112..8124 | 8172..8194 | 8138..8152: -0.2 angstroms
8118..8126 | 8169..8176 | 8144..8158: -0.7 angstroms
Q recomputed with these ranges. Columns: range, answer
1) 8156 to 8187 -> 22.28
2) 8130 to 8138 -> 23.81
